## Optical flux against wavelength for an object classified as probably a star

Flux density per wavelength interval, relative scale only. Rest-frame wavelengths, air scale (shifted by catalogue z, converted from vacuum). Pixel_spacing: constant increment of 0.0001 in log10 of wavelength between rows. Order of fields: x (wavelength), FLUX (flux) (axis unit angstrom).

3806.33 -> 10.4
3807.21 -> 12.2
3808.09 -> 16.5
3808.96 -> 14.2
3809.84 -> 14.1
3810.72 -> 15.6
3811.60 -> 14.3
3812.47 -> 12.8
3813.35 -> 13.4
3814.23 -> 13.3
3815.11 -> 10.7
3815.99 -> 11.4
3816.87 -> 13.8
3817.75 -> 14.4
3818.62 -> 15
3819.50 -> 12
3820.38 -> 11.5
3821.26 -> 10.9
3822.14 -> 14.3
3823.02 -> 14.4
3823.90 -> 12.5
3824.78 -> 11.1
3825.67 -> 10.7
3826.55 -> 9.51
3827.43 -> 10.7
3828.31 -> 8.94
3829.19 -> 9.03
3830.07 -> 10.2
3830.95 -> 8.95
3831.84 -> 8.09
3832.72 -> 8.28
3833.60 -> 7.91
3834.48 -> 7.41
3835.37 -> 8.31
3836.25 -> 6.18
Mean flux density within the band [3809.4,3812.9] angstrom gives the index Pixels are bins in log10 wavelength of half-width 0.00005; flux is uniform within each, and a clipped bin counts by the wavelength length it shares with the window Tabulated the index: 14.2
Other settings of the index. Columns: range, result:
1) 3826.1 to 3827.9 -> 10.1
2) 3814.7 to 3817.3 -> 12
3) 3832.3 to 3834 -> 8.11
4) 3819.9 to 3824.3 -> 12.7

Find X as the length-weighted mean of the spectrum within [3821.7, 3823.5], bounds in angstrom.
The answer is 14.3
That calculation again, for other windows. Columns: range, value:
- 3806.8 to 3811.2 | 14.5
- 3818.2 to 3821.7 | 12.3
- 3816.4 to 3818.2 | 14.1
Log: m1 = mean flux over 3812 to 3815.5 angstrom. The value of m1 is 12.6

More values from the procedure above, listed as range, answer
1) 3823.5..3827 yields 10.9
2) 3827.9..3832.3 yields 9.04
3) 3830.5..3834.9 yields 8.14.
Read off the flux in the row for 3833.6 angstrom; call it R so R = 7.91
